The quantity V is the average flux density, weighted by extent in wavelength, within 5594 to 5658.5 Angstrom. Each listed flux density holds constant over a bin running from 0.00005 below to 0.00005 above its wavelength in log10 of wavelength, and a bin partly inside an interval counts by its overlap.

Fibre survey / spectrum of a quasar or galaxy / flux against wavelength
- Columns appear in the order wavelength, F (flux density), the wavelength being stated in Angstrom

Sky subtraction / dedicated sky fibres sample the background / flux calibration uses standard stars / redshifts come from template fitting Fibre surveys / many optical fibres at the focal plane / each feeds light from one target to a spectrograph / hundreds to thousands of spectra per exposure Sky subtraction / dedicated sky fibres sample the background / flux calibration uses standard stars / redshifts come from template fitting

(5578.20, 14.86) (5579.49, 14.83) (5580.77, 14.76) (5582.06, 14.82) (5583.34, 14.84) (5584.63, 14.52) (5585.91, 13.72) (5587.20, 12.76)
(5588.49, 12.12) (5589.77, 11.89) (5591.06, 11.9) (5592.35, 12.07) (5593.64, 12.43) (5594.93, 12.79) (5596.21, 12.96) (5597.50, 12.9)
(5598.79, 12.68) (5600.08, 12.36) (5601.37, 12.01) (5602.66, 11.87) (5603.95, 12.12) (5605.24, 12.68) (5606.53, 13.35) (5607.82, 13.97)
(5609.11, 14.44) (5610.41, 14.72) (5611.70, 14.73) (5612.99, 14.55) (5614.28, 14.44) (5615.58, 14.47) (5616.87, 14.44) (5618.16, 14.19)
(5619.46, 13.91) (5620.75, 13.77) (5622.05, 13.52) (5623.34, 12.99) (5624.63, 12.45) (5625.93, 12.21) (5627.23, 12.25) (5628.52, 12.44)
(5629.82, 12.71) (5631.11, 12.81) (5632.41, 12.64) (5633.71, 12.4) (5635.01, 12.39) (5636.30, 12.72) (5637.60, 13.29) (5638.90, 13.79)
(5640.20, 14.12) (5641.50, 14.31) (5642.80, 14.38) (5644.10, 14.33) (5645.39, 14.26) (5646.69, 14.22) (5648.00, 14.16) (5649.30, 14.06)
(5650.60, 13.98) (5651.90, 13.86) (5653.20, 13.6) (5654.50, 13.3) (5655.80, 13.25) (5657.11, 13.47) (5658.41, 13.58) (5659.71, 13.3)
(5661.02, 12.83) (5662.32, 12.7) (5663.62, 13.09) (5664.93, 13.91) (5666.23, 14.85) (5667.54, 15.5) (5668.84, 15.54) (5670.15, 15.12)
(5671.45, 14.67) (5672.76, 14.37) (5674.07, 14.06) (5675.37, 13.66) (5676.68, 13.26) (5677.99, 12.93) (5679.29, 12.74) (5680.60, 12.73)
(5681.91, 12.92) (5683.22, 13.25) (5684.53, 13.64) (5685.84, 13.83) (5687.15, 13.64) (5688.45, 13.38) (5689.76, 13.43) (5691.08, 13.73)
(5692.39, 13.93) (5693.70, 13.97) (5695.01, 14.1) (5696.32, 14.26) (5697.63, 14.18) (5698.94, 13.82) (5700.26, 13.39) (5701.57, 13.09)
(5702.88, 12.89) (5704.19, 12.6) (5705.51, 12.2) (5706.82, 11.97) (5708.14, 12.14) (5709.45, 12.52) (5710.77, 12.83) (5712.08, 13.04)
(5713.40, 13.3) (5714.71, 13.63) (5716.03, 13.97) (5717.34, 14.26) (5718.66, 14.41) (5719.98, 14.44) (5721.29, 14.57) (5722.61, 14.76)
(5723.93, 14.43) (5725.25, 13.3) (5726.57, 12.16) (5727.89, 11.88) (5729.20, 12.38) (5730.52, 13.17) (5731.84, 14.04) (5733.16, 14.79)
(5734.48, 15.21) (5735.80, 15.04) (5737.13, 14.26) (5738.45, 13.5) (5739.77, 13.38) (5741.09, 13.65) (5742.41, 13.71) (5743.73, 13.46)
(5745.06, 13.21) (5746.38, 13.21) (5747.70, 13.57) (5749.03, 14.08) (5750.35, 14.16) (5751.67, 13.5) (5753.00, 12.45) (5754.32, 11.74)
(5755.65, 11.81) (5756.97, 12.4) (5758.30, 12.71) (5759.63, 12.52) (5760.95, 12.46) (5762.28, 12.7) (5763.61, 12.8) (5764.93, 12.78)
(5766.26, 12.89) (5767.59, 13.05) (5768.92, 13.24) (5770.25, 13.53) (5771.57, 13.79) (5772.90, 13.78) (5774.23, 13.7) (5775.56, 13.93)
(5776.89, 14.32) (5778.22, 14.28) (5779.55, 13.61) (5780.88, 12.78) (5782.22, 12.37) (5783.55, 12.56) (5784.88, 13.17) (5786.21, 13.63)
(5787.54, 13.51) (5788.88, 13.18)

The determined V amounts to 13.4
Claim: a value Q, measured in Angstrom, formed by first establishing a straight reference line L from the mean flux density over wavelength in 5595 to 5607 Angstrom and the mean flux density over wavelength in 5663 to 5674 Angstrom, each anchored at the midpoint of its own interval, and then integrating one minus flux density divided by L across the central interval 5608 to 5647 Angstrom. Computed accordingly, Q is -0.7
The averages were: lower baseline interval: 12.6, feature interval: 13.6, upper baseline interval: 14.6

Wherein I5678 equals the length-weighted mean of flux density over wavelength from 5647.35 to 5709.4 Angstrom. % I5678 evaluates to 13.6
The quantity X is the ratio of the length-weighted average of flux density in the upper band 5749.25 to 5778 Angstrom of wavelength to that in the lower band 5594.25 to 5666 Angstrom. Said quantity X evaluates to 0.98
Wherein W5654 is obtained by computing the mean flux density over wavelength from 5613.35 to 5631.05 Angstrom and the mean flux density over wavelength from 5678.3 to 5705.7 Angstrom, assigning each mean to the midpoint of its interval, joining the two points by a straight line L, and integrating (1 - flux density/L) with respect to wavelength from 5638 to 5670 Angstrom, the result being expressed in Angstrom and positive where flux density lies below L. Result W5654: -1.31 Angstrom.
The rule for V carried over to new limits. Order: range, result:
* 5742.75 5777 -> 13.1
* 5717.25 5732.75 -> 13.6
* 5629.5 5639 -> 12.8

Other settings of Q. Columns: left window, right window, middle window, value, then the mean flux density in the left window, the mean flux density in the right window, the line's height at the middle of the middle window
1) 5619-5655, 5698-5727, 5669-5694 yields -0.56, 13.4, 13.4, 13.4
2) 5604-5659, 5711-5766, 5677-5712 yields 0.67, 13.6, 13.4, 13.5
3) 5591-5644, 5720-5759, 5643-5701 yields -1.98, 13.2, 13.5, 13.3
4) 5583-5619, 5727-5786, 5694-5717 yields 0.17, 13.3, 13.3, 13.3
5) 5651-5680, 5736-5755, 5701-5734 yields 0.61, 13.8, 13.5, 13.6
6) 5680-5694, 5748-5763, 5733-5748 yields -1.10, 13.5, 12.8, 12.9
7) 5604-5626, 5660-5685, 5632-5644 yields 0.34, 13.8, 13.8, 13.8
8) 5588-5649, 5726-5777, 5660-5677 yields -1.09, 13.2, 13.3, 13.3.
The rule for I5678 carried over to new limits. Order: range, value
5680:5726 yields 13.5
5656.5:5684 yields 13.7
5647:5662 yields 13.6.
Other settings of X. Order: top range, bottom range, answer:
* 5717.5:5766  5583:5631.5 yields 1.02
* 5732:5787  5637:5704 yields 0.97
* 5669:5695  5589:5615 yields 1.05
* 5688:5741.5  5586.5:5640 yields 1.04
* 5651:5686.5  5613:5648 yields 1.02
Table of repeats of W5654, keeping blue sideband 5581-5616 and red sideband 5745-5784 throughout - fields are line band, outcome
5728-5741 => -0.7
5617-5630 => 0.1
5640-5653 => -0.9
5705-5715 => 0.4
